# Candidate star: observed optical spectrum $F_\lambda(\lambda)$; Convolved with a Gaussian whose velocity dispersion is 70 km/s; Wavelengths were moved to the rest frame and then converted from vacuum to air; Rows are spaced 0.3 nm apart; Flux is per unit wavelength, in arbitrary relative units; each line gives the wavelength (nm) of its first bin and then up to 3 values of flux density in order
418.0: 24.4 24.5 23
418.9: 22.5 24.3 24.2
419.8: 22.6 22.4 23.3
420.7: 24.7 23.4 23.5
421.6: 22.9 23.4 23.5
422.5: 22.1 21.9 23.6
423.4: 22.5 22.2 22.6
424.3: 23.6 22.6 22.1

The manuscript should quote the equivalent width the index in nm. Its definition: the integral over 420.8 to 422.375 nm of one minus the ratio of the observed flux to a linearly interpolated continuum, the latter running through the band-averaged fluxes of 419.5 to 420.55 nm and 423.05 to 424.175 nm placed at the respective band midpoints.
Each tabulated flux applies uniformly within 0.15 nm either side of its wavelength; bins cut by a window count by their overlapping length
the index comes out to -0.04 nm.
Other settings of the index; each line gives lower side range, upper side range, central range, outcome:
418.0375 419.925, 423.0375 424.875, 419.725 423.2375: 0.01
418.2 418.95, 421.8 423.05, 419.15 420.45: -0.01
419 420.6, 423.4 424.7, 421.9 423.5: 0.01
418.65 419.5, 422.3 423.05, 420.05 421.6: -0.04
